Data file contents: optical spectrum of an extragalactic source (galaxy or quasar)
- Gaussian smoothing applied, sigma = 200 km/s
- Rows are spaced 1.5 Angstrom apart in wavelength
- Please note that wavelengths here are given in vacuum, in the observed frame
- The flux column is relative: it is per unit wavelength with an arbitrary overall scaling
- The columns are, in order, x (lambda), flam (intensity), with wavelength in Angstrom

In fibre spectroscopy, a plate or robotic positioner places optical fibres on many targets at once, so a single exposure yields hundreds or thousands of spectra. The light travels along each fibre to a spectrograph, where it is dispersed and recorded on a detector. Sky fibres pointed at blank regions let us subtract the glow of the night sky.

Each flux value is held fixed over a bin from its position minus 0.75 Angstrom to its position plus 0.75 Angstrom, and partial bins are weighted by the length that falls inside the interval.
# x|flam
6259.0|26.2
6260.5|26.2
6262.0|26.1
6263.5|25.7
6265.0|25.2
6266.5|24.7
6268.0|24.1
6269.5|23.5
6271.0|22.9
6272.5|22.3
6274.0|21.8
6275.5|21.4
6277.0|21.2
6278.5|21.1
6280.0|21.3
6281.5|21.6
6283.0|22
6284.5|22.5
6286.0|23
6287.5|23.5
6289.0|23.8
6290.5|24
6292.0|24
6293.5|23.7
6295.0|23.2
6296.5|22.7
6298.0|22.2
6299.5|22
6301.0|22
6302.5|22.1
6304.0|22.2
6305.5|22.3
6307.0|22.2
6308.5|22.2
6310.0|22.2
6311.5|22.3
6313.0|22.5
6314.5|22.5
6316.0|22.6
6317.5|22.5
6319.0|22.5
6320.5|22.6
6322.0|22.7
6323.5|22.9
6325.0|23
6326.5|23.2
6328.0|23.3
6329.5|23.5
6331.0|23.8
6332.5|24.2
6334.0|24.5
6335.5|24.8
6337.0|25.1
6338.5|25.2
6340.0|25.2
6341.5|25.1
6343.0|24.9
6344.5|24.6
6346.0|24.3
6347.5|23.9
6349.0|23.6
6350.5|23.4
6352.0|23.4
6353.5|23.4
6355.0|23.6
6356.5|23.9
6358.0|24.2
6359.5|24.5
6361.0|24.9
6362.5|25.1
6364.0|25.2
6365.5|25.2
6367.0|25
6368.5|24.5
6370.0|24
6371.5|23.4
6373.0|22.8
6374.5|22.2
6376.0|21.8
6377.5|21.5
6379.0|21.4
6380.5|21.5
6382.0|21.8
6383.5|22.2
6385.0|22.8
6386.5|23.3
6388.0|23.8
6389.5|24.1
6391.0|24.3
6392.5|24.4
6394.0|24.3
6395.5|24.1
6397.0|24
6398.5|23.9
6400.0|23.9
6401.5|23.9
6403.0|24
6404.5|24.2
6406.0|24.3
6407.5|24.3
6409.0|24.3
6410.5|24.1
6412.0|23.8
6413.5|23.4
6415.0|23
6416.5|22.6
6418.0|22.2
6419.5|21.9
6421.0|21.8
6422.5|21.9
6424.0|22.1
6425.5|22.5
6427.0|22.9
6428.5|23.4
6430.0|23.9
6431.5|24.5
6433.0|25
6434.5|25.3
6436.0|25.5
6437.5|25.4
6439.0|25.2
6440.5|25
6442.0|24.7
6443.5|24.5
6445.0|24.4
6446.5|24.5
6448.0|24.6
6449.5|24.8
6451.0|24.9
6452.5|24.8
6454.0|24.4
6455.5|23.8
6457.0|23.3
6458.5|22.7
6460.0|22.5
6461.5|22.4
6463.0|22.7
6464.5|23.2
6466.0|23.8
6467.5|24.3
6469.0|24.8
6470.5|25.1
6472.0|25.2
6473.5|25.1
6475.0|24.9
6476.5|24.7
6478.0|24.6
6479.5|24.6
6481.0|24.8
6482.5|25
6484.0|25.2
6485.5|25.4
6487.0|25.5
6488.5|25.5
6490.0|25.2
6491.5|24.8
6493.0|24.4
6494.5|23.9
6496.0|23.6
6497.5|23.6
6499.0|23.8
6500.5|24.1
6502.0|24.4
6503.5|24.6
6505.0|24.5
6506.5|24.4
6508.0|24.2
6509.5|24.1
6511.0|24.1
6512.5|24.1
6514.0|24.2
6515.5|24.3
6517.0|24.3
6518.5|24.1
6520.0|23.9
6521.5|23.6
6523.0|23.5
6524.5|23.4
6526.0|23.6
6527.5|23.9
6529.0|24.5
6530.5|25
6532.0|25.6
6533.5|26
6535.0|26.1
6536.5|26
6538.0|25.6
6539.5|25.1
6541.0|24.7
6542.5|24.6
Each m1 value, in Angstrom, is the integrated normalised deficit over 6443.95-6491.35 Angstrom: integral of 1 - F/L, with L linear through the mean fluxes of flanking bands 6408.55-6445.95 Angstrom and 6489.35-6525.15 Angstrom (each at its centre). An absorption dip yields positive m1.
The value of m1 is -1.0 Angstrom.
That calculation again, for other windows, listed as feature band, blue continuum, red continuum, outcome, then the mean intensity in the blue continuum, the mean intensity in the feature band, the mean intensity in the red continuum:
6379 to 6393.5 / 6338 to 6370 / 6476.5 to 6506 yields 0.8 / 24.4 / 23.1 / 24.6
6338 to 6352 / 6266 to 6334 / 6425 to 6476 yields -0.7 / 22.7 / 24.4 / 24.2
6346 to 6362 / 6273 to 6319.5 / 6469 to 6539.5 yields -0.6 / 22.4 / 23.9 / 24.6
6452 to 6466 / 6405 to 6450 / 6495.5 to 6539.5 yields 0.4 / 23.9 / 23.3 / 24.4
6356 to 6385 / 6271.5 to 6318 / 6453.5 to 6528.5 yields -0.4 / 22.4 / 23.4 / 24.2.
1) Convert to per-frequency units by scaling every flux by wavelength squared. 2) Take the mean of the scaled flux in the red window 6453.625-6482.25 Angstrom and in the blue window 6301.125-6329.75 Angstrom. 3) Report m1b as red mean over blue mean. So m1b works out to 1.12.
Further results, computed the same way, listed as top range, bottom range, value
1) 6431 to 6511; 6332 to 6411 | 1.06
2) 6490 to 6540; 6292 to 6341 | 1.12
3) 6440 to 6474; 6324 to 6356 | 1.04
